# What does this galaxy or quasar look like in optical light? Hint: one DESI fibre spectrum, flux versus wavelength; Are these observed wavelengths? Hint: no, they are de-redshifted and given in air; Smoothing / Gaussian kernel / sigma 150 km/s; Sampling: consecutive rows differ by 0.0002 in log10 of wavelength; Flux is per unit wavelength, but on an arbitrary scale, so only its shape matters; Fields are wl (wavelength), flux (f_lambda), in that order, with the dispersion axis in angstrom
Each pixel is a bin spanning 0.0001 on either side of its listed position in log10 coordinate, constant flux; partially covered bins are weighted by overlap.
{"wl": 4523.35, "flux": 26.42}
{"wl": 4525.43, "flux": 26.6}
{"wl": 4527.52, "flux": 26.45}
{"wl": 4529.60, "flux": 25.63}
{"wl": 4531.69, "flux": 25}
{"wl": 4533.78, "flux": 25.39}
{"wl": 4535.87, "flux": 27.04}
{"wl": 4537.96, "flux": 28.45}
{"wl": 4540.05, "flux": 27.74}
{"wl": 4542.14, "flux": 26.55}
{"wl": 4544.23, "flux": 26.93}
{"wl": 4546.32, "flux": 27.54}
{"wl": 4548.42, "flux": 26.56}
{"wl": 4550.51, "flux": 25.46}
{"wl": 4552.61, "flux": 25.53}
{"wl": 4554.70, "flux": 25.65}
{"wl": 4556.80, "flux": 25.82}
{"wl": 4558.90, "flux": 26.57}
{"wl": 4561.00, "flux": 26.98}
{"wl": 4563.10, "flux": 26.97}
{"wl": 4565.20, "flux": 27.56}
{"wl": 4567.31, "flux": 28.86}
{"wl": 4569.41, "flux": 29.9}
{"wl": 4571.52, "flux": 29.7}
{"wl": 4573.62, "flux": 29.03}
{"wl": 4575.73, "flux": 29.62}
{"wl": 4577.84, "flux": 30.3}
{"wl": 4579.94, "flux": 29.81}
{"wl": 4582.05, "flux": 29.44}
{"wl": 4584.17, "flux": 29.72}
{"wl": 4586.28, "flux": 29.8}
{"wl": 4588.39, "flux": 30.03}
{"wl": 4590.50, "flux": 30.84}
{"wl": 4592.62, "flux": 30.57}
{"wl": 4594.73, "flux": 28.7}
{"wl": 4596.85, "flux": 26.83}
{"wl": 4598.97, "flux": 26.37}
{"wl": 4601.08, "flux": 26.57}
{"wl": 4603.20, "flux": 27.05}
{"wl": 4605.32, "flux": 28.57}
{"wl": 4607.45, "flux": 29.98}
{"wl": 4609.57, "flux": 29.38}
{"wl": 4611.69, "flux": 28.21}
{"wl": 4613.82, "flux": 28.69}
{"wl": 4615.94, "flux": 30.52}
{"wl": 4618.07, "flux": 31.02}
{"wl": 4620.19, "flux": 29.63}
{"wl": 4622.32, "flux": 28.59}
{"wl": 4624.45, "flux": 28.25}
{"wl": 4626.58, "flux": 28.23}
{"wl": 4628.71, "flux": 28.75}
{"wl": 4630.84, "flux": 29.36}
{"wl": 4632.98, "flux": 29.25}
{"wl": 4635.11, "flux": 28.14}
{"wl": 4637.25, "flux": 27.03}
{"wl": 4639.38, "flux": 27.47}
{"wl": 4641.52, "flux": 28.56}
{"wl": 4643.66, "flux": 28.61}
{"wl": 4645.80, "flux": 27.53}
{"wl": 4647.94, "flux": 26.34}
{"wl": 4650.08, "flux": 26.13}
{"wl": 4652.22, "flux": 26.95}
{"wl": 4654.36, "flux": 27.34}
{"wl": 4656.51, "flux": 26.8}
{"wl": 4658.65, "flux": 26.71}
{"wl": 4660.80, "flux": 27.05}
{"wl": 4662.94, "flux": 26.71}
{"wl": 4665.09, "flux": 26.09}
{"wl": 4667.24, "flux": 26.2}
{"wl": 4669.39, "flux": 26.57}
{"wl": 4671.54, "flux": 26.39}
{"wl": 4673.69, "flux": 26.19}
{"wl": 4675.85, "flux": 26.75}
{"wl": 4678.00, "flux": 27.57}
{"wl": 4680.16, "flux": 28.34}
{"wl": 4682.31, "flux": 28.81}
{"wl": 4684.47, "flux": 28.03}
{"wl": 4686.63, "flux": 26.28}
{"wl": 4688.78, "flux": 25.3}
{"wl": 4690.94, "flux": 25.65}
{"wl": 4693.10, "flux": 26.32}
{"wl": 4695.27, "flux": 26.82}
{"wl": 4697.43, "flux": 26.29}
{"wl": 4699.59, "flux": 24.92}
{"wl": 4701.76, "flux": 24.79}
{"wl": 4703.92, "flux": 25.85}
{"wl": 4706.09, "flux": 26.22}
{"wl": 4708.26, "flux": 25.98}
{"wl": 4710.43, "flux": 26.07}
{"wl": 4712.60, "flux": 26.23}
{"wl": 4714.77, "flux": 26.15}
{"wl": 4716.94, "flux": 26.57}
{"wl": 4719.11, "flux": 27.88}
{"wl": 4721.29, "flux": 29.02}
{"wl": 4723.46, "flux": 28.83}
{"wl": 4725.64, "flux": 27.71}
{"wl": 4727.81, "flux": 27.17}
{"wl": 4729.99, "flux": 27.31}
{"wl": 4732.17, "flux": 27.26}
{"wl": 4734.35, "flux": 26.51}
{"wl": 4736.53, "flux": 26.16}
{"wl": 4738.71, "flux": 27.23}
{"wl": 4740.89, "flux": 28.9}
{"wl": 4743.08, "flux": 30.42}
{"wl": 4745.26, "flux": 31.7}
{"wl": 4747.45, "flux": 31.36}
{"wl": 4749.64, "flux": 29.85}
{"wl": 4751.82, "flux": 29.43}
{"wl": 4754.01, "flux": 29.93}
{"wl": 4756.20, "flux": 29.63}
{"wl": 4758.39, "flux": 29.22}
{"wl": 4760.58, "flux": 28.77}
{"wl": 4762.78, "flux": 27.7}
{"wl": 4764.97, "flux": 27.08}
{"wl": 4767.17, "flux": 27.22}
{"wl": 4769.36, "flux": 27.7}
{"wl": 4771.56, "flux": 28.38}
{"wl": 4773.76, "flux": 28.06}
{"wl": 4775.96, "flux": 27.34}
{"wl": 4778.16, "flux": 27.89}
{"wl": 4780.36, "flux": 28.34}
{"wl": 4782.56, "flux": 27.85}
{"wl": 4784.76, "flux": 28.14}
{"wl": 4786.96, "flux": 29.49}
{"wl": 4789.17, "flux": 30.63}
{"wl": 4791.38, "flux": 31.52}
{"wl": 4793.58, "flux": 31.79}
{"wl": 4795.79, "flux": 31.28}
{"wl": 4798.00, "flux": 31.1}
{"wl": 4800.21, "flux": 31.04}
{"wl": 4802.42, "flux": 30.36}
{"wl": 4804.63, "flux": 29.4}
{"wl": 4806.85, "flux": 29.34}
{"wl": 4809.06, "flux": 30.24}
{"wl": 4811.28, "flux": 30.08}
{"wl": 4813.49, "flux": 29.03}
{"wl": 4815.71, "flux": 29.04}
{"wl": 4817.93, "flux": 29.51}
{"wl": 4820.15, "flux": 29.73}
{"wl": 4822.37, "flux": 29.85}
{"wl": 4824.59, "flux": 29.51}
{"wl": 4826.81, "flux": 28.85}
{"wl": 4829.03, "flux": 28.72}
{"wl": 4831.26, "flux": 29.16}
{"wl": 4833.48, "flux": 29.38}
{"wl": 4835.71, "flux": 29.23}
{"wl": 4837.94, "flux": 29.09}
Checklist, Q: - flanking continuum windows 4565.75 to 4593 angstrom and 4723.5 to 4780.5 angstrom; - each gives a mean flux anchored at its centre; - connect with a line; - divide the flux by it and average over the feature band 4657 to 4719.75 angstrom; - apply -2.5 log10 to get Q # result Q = 0.09 mag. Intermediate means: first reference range 29.7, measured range 26.5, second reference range 28.4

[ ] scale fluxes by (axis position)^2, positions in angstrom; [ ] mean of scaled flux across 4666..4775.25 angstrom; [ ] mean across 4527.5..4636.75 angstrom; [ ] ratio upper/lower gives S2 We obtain 1.0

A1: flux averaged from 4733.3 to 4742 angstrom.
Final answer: 27.2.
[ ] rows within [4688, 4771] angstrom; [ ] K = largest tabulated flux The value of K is 31.7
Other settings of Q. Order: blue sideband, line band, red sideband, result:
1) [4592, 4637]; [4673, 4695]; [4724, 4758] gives 0.069 mag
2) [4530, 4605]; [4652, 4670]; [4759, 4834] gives 0.067 mag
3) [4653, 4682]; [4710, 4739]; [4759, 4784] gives 0.010 mag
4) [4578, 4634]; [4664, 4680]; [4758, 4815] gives 0.096 mag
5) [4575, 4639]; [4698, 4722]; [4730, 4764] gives 0.103 mag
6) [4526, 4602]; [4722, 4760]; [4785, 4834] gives 0.022 mag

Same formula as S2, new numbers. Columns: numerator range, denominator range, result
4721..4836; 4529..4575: 1.18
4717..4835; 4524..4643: 1.12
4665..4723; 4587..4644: 0.96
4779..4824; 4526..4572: 1.24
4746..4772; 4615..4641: 1.06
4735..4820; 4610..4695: 1.12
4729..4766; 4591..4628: 1.06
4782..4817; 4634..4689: 1.18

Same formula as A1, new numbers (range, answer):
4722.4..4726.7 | 28.2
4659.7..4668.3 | 26.5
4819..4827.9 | 29.5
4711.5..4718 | 26.3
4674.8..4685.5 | 27.9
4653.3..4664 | 26.9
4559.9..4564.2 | 27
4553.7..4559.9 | 26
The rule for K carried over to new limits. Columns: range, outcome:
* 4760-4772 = 28.77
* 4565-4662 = 31.02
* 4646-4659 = 27.34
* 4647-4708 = 28.81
